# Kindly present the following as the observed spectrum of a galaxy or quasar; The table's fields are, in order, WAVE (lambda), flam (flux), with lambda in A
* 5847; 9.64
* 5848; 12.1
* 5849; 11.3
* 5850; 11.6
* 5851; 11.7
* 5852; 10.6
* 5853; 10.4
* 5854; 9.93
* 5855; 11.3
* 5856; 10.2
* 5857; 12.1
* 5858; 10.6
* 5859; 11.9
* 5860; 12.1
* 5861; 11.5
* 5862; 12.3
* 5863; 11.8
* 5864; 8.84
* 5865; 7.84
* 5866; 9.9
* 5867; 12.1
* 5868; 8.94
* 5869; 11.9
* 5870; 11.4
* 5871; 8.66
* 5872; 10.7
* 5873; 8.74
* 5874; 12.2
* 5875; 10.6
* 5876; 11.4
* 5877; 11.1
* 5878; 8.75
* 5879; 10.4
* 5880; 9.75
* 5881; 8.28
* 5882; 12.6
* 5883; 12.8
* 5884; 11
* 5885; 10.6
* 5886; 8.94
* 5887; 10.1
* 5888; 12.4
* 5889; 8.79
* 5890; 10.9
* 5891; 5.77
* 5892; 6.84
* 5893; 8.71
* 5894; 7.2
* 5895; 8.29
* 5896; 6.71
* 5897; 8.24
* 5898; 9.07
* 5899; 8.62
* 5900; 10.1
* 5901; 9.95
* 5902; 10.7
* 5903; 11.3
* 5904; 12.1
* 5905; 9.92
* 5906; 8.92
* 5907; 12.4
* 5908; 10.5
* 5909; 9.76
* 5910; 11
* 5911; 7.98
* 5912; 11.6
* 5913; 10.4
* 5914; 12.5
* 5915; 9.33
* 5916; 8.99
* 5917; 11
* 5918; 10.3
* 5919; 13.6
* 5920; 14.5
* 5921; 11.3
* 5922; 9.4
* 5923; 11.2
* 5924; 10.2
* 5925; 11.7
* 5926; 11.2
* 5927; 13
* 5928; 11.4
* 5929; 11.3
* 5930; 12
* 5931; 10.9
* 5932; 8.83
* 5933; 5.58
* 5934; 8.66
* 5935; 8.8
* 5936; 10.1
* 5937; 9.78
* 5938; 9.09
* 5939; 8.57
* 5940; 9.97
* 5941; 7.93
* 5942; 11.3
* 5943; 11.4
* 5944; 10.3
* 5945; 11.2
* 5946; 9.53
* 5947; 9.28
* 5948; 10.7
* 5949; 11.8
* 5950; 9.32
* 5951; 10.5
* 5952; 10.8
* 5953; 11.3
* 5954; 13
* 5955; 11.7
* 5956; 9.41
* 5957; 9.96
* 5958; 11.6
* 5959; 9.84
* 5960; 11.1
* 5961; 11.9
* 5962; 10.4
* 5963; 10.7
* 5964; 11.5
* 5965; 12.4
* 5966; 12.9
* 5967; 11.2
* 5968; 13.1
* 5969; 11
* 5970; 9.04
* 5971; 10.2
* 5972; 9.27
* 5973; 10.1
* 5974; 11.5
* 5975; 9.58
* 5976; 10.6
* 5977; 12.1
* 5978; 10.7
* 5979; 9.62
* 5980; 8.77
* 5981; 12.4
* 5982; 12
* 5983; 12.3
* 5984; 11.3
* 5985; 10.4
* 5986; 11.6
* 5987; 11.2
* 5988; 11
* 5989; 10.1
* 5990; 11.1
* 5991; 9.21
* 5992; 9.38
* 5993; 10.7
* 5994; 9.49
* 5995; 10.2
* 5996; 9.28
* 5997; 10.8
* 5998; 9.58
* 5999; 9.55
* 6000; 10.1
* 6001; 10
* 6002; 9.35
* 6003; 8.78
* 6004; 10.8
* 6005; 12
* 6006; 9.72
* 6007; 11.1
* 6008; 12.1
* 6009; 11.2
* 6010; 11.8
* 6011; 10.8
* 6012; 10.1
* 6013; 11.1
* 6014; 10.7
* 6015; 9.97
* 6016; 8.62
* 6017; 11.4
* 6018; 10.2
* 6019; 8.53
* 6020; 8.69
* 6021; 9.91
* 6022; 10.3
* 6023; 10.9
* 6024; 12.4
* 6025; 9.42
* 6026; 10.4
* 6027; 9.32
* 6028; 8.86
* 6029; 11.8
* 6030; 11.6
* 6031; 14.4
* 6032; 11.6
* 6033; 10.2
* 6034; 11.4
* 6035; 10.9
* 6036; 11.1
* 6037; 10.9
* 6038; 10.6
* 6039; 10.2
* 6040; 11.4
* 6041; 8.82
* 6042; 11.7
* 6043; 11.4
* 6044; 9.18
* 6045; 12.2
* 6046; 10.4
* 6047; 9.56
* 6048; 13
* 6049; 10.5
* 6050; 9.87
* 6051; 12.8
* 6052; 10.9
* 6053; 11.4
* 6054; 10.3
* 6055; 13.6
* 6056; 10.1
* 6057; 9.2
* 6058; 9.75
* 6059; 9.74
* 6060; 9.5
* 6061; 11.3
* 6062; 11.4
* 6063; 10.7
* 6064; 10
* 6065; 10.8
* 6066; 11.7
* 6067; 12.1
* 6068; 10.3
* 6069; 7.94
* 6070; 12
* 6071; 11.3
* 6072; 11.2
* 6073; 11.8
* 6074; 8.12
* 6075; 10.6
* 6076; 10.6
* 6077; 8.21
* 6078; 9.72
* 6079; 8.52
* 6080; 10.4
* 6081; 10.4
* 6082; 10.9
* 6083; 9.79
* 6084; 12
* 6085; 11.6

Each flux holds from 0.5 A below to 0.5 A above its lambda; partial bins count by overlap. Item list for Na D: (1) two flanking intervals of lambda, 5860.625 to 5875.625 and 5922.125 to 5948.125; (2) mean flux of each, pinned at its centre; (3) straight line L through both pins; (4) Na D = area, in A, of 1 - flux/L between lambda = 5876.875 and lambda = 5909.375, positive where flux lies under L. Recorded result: 2.0 A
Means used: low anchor 10.5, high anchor 10.1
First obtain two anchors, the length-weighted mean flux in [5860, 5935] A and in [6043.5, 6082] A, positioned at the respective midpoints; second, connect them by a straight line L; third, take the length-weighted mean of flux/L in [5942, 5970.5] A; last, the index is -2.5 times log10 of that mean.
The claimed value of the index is -0.06 mag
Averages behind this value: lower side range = 10.2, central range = 11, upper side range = 10.6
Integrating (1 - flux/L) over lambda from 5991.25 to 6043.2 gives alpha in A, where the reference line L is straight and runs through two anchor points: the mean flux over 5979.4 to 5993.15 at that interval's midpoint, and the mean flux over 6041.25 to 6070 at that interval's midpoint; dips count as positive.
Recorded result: 1.5 A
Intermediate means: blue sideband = 10.8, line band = 10.5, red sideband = 10.8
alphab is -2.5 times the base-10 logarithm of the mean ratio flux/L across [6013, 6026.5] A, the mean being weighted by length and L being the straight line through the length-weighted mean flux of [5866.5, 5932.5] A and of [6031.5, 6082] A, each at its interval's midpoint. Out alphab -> 0.04 mag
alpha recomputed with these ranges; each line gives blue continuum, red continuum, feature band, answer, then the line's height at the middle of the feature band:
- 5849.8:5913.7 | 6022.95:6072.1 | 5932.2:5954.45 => 1.11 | 10.4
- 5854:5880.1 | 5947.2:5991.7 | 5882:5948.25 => 4.02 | 10.8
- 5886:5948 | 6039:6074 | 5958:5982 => -1.37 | 10.3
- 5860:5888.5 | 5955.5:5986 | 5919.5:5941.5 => 1.07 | 10.8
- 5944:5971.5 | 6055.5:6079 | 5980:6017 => 0.56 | 10.7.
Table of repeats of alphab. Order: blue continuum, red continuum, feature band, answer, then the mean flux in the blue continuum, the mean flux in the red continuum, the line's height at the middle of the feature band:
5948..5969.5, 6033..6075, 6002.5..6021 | 0.06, 11.2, 10.7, 10.9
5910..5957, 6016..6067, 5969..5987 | -0.01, 10.5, 10.7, 10.6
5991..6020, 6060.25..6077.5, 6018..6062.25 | -0.03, 10.2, 10.6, 10.4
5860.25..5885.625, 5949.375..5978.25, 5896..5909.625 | 0.07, 10.6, 10.9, 10.7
